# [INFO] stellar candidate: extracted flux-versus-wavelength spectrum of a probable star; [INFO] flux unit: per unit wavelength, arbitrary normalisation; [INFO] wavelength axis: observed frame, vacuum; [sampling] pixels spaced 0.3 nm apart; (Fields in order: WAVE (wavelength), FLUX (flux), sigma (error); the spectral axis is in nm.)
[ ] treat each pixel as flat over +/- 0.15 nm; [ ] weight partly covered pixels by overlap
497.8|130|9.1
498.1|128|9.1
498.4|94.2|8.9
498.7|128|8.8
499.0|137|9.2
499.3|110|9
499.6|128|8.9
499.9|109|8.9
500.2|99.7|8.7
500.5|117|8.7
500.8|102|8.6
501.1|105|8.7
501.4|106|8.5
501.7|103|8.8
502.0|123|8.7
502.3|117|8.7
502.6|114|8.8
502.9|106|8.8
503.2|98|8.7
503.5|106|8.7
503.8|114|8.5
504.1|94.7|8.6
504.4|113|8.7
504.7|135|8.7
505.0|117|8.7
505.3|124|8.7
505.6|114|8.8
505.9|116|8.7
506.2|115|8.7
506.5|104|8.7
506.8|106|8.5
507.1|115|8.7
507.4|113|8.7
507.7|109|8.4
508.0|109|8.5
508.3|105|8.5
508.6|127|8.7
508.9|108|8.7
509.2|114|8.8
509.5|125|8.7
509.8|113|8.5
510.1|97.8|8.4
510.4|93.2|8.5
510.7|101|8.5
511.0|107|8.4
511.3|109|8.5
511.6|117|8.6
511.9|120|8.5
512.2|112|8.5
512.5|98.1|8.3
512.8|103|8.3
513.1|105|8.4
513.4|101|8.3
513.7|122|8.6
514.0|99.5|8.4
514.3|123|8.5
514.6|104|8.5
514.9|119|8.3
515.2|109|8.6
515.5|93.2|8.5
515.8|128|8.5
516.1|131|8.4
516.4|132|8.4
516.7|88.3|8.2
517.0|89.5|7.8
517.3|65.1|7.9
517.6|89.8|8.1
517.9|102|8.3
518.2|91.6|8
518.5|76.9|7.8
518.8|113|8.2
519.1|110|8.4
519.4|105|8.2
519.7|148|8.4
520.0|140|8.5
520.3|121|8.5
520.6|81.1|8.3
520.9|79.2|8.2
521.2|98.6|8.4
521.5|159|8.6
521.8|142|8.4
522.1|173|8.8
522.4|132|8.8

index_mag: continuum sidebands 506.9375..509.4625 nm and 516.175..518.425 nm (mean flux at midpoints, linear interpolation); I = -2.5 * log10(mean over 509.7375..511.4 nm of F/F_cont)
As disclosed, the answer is 0.06 mag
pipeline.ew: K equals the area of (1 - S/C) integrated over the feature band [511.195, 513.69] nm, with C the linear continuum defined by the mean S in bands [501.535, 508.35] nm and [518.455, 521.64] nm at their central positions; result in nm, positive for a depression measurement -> 0.08 nm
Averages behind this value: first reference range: 112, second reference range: 113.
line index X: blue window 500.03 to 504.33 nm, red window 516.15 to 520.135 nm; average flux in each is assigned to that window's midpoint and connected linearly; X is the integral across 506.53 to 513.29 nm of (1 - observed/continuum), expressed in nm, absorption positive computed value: -0.20 nm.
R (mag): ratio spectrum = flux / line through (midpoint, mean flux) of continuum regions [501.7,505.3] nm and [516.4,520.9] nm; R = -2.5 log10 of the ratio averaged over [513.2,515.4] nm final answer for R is -0.06 mag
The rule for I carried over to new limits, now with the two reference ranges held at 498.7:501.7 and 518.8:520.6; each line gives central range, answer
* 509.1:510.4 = 0.06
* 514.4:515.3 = 0.07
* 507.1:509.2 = 0.03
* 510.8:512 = 0.04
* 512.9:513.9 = 0.09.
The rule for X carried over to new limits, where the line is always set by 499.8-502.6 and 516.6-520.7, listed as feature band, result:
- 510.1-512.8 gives -0.04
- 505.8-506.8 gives -0.03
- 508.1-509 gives -0.06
